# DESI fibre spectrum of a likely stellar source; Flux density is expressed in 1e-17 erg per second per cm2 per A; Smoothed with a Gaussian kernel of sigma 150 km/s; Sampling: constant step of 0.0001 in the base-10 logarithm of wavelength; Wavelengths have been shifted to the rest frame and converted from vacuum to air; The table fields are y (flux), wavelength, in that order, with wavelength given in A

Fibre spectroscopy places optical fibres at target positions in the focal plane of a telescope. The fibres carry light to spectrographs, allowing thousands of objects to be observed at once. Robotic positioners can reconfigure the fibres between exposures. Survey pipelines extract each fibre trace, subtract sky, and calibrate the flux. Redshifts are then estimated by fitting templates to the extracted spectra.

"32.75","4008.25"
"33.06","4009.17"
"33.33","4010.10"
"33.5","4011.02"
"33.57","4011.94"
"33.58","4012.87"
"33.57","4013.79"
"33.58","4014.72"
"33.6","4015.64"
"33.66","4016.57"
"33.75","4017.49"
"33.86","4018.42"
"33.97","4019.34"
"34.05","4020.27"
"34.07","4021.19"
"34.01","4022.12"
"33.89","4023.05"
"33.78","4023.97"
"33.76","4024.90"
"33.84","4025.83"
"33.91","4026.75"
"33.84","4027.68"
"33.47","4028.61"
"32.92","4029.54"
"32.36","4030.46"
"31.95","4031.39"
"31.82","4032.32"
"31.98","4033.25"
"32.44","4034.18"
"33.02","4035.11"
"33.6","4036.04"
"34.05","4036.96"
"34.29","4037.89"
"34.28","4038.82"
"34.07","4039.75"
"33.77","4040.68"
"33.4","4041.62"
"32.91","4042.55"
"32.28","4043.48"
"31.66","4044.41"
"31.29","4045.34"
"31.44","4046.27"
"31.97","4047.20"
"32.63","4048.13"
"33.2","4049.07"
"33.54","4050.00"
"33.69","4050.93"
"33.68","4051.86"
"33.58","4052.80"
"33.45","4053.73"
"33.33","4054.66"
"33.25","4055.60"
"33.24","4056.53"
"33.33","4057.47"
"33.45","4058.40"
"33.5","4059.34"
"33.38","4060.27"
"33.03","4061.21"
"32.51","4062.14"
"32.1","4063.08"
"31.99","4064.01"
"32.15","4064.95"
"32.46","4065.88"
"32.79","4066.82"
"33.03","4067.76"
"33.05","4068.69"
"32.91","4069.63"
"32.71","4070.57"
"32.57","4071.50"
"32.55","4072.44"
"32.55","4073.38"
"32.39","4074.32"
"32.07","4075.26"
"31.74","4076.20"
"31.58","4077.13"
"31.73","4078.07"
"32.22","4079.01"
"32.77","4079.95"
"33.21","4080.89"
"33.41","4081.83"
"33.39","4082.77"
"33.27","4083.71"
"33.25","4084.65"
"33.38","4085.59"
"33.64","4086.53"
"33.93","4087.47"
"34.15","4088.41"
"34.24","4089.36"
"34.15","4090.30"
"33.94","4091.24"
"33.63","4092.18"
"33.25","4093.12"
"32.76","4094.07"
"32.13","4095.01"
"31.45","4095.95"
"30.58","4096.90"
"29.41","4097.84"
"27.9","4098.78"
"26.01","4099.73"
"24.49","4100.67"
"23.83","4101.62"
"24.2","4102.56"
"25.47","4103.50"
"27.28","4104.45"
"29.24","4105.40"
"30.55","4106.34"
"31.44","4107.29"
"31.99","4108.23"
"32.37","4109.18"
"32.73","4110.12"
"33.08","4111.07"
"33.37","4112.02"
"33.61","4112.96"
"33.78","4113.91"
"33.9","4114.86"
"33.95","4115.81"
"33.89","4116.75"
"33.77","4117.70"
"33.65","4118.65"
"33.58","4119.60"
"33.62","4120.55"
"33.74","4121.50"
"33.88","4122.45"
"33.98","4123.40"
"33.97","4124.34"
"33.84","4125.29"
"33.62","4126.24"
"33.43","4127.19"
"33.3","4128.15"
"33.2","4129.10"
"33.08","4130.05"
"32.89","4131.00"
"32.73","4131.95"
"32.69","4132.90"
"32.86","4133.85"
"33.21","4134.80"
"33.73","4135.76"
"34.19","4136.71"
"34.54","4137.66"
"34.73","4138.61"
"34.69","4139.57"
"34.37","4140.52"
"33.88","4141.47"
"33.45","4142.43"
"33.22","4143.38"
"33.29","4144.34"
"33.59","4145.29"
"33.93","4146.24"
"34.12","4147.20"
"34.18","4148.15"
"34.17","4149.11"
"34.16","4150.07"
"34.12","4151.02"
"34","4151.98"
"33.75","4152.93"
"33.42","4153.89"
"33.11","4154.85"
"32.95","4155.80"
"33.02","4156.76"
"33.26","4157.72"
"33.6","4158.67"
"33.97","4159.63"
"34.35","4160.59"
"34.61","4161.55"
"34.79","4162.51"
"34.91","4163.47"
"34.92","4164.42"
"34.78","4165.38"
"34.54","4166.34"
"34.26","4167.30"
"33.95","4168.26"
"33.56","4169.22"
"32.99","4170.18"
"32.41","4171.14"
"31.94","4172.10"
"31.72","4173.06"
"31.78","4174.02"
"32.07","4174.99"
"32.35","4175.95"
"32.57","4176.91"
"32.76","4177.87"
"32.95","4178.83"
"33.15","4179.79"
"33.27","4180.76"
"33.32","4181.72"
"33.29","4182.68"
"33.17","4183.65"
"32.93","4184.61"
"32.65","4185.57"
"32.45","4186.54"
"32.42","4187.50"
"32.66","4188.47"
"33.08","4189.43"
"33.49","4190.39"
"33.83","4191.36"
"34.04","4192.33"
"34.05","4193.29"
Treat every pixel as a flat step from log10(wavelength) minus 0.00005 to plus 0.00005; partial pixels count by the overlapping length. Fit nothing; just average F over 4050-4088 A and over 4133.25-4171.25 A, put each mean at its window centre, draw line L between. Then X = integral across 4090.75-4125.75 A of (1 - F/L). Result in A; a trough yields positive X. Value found 2.0 A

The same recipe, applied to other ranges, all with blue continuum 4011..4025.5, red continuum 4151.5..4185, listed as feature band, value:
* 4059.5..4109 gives 2.9 A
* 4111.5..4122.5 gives -0.1 A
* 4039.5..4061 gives 0.4 A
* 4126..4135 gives 0.1 A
